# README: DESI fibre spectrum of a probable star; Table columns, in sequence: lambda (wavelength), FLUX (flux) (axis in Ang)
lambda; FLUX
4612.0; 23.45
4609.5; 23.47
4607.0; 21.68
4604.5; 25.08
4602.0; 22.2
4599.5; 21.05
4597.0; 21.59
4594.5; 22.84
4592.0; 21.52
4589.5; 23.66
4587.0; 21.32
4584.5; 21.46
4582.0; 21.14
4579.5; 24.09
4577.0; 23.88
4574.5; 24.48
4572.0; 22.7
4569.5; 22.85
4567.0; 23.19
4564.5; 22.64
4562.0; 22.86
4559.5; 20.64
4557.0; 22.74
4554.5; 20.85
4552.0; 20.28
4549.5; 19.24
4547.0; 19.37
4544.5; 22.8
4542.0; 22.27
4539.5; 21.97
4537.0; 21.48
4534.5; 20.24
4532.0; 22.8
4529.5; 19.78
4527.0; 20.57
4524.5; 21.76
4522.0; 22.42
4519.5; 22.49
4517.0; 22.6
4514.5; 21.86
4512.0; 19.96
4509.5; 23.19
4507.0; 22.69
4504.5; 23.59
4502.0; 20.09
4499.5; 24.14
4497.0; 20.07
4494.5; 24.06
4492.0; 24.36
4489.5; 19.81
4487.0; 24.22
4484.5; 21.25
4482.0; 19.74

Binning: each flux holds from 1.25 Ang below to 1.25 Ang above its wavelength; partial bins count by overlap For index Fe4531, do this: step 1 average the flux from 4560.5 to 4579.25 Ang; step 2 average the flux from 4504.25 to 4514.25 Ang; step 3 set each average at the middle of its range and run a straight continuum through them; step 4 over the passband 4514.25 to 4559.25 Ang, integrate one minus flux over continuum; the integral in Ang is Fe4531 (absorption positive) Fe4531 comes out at 2.51 Ang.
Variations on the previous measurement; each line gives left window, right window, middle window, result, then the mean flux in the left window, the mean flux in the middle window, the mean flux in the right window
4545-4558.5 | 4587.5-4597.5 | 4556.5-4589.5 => -1.7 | 20.6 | 22.7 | 22.4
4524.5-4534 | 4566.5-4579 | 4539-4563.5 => 1.1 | 21.1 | 21.3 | 23.5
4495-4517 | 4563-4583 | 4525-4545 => 1.0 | 22.1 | 21.4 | 23.1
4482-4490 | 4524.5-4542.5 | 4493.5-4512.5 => -0.7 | 21.6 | 22.3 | 21.3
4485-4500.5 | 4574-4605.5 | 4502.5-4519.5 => 0.3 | 22.7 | 22.2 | 22.6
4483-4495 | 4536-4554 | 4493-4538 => -0.1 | 22.6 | 21.9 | 21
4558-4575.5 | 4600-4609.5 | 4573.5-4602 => 0.5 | 22.7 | 22.4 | 22.9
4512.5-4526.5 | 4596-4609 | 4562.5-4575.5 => -0.5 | 22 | 23.1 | 22.4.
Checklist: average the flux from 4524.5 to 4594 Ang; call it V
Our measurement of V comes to 21.9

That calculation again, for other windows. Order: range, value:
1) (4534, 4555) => 21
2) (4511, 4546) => 21.6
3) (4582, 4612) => 22.3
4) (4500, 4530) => 21.9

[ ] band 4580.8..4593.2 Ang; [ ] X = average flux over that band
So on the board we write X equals 21.8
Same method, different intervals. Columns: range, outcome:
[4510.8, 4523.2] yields 21.9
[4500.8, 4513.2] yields 21.9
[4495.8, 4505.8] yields 22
